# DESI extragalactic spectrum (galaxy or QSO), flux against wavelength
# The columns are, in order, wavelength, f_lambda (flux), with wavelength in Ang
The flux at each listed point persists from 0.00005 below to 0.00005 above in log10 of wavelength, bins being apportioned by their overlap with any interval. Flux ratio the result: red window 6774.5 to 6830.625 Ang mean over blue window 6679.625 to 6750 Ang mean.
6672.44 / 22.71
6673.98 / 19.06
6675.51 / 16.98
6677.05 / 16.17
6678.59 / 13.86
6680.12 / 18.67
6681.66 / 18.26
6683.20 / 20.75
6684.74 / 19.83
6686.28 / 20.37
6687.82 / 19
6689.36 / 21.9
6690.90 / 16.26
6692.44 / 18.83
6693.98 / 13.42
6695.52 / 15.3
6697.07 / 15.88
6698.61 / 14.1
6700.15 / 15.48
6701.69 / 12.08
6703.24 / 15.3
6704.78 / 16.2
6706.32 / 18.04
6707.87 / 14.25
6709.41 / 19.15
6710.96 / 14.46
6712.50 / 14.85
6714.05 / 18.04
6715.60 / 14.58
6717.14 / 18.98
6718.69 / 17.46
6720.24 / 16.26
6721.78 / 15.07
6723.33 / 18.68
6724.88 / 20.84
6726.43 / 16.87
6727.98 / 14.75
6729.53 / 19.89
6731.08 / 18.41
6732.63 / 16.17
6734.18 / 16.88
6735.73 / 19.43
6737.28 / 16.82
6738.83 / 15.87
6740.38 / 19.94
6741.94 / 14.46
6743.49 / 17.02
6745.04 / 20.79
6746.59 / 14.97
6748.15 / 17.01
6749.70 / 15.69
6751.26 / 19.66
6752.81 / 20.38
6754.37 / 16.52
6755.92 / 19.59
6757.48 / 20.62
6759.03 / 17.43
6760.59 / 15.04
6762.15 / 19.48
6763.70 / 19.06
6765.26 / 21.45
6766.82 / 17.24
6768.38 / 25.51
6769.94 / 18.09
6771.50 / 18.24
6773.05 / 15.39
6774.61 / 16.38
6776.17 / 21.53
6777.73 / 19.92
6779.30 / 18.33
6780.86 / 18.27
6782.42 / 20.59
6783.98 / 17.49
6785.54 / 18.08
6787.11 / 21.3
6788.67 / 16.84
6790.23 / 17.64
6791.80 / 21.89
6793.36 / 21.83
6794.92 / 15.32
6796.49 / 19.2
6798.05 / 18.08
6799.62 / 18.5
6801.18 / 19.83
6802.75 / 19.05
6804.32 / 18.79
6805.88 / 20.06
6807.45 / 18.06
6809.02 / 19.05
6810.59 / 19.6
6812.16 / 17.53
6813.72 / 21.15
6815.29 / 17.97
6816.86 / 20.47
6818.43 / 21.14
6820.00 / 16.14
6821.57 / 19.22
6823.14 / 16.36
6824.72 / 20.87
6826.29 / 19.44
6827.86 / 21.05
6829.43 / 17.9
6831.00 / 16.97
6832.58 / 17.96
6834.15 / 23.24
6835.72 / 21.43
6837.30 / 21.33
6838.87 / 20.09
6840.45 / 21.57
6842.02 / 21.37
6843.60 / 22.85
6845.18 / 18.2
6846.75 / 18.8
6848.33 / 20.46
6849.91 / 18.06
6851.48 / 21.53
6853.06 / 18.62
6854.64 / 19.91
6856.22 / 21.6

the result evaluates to 1.1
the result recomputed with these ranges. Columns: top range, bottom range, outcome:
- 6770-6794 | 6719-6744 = 1.09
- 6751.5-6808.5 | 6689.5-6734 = 1.15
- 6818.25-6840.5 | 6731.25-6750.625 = 1.14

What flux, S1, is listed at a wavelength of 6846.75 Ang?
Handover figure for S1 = 18.8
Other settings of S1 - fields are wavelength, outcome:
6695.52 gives 15.3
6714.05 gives 18.04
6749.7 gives 15.69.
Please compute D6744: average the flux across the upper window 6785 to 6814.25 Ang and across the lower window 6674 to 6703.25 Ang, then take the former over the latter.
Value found 1.12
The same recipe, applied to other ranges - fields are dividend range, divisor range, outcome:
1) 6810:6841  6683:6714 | 1.17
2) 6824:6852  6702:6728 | 1.21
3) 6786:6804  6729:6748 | 1.09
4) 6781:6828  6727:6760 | 1.08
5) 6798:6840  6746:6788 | 1.04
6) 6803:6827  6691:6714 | 1.22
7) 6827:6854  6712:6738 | 1.16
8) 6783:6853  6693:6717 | 1.25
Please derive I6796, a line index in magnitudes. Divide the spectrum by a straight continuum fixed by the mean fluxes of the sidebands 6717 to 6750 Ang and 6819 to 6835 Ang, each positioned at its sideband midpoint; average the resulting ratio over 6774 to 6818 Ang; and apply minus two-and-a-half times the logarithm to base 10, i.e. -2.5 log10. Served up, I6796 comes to -0.04 mag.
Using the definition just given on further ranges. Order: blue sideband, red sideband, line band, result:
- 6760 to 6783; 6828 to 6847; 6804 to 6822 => 0.04 mag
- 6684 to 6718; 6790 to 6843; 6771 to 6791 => 0.01 mag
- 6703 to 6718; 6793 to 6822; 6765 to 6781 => -0.06 mag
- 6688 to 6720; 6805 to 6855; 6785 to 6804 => -0.02 mag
